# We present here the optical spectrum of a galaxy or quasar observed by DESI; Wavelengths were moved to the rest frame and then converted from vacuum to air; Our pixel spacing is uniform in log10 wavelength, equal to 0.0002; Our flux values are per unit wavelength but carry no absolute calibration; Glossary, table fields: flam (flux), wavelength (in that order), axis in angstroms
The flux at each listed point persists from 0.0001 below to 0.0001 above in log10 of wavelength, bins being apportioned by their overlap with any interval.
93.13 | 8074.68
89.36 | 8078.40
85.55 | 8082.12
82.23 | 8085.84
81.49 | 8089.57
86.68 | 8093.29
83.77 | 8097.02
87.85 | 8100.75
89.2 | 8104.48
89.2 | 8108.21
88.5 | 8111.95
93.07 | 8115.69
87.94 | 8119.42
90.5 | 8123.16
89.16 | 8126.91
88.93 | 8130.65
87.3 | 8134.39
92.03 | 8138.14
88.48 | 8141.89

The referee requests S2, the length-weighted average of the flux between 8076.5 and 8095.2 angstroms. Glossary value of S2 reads 85.1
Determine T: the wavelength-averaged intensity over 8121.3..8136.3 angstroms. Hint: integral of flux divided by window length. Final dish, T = 89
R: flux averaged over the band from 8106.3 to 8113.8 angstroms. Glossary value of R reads 88.8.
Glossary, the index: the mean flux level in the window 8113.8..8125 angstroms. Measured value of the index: 90.5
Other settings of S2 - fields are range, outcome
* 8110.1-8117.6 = 90.8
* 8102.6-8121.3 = 89.6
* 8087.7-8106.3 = 85.8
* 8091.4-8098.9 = 85.3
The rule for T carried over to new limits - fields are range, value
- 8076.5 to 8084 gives 87.5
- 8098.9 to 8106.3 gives 88.5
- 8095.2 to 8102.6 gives 85.8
